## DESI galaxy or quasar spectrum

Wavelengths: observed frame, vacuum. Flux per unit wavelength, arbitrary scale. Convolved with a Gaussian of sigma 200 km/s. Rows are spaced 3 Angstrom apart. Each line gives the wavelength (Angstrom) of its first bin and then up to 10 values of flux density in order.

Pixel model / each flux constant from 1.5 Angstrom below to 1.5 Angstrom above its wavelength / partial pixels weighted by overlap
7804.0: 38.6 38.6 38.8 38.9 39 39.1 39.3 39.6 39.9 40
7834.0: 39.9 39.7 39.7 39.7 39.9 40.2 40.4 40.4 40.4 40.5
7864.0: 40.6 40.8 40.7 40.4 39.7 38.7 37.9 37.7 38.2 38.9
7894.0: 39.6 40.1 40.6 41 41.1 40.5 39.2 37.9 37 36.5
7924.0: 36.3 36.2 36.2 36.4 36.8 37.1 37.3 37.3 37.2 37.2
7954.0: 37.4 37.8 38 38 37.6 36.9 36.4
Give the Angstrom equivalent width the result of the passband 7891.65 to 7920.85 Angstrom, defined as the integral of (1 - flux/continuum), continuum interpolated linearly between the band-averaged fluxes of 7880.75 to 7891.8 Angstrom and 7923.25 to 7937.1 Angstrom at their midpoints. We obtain -1.69 Angstrom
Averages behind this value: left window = 38.1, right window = 36.4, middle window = 39.5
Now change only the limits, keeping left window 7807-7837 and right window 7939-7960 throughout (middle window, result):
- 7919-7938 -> 0.6 Angstrom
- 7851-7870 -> -0.9 Angstrom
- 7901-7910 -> -0.7 Angstrom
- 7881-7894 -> 0.0 Angstrom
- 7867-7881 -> -0.5 Angstrom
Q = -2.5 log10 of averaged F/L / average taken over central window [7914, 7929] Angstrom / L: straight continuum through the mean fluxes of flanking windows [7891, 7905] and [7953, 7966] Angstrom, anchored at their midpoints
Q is 0.073 mag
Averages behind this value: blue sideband 40.2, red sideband 37.8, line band 36.7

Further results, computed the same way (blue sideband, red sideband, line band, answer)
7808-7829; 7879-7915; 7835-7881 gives -0.02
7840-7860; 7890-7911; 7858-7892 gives 0.02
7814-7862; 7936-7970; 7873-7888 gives 0.01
